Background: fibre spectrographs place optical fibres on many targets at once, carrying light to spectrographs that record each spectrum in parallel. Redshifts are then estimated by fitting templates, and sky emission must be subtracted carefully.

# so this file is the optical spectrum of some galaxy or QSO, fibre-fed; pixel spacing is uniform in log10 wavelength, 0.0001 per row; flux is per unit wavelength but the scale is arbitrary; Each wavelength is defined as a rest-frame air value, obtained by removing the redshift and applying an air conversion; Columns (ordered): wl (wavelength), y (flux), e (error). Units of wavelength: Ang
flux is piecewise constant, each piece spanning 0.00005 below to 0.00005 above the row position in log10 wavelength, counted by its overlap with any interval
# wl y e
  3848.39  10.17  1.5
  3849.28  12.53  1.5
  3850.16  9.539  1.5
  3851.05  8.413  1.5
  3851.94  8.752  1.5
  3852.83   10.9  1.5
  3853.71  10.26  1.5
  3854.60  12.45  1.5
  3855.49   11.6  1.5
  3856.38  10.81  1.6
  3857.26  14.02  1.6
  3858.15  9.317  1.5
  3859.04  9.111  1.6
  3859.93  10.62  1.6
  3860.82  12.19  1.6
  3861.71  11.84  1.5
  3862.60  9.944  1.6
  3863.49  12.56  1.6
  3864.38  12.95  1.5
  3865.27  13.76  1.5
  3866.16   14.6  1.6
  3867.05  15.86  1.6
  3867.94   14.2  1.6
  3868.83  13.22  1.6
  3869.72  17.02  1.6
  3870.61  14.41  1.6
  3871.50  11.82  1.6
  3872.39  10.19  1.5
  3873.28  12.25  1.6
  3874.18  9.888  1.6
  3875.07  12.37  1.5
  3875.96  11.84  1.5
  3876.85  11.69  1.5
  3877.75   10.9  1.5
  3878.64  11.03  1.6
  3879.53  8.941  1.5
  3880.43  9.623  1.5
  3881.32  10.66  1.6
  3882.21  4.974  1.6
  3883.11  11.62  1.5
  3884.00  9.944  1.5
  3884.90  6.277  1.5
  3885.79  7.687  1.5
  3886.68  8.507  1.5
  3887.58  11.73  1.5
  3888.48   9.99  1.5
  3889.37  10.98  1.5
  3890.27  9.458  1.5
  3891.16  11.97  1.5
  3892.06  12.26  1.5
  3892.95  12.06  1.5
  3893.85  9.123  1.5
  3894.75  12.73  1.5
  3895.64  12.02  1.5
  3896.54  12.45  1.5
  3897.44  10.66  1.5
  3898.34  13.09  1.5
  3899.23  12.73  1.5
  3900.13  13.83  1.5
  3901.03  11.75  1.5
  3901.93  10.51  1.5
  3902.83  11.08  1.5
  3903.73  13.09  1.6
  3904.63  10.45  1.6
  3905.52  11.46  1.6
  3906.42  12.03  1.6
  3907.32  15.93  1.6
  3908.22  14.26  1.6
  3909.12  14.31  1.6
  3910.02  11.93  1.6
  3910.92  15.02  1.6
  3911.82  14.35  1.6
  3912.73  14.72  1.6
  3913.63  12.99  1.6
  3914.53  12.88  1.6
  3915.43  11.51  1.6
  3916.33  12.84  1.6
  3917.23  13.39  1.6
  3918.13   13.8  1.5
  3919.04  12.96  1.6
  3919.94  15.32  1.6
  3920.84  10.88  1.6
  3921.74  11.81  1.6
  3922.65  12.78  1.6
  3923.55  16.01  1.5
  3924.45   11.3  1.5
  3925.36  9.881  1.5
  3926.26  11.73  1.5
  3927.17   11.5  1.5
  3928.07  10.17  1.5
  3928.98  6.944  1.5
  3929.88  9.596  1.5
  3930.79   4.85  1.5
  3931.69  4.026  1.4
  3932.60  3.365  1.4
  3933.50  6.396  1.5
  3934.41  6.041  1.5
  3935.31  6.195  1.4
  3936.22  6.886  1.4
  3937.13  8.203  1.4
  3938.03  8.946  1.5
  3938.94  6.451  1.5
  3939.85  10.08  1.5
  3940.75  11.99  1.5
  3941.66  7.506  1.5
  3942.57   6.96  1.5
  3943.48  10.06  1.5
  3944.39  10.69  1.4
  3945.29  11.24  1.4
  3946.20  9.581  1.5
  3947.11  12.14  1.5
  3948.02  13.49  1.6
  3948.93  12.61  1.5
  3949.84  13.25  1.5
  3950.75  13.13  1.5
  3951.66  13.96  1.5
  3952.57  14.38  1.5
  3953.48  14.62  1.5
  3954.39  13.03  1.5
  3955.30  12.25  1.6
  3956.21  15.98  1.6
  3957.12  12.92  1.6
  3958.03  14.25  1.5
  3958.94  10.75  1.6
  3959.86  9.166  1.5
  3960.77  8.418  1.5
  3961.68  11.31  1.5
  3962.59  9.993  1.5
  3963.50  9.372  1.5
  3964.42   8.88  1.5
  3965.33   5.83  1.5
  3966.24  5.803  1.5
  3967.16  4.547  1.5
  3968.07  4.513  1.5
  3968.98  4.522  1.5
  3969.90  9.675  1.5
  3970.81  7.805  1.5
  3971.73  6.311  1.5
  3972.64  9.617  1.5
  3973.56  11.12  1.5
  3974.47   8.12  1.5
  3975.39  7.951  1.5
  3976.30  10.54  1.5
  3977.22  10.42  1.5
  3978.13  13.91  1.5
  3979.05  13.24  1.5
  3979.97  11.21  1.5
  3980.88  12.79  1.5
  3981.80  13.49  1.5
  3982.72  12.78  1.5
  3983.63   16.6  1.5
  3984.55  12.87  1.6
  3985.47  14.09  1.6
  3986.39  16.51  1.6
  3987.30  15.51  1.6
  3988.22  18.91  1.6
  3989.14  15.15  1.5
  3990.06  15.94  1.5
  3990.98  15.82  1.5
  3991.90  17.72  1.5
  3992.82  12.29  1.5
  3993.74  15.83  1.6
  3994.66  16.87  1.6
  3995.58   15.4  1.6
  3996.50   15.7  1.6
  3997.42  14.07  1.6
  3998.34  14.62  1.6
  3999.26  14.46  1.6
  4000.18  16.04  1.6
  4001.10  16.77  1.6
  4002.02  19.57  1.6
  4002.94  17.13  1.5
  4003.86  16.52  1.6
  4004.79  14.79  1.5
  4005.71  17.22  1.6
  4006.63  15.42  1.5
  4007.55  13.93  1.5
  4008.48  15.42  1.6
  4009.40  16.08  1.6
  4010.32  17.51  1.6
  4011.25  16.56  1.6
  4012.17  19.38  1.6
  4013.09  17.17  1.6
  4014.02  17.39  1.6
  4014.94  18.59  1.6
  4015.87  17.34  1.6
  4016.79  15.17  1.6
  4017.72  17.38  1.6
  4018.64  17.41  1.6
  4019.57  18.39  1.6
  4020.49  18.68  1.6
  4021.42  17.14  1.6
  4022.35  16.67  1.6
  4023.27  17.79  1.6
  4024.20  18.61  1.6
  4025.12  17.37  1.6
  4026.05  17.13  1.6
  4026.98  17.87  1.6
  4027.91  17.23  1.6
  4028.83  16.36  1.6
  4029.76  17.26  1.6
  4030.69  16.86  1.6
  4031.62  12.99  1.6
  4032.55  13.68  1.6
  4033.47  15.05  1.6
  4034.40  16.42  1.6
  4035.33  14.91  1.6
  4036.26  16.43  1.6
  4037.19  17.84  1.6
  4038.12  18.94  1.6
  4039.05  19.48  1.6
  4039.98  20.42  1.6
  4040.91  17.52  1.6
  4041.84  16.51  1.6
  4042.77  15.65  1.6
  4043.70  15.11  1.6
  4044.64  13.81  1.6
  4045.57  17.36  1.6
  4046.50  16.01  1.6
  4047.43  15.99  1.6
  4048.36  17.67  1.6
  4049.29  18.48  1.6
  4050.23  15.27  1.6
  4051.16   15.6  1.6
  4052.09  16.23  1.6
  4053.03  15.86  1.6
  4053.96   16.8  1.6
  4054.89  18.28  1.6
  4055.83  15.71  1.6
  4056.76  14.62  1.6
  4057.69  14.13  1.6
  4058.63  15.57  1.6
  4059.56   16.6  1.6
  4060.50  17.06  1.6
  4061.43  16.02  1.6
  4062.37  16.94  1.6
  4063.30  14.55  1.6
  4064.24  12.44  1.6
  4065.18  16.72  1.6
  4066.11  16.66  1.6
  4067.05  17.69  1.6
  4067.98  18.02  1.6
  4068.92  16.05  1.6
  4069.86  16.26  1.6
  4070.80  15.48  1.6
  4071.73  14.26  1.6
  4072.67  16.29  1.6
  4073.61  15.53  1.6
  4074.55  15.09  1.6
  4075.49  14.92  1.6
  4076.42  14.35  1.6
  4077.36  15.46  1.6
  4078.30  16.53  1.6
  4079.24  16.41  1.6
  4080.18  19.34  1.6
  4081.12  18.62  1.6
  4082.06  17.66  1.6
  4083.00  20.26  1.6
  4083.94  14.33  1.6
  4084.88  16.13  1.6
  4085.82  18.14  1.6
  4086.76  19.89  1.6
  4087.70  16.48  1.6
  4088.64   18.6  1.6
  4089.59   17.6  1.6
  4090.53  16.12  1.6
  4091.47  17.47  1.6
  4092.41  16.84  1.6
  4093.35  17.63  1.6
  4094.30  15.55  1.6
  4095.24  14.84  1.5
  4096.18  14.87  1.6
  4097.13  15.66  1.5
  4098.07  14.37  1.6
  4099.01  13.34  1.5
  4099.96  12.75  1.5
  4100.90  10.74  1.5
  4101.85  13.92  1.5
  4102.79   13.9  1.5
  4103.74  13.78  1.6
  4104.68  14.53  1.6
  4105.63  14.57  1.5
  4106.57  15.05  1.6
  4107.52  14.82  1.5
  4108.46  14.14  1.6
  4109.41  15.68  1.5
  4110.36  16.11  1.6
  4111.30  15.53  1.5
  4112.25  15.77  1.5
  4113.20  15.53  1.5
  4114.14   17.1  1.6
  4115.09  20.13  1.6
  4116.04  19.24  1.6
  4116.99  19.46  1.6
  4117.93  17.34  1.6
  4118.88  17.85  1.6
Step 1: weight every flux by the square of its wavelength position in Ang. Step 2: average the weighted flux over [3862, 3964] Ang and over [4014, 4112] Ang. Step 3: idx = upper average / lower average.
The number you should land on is 1.6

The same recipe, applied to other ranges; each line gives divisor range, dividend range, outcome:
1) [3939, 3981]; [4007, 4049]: 1.68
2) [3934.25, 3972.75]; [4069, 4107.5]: 1.71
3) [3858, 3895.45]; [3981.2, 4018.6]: 1.51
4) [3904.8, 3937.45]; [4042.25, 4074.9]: 1.55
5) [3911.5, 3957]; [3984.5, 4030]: 1.57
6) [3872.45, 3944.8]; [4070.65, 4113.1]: 1.61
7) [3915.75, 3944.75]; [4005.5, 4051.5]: 1.83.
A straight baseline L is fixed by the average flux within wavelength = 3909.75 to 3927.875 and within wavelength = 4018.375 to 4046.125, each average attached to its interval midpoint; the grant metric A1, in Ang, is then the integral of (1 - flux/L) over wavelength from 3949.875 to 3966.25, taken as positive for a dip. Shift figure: 3.09 Ang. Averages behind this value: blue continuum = 12.8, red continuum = 16.9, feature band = 11.5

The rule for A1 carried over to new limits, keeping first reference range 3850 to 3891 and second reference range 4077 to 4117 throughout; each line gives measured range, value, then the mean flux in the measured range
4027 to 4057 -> -3.2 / 16.5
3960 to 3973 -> 5.5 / 7.64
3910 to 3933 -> 1.5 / 11.4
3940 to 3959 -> 1.1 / 12.1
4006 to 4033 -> -4.6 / 16.9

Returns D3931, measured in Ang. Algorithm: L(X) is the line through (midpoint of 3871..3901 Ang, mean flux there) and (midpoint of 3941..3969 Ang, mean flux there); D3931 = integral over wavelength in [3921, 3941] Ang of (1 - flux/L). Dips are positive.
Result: 3.4 Ang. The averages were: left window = 10.8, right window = 10.6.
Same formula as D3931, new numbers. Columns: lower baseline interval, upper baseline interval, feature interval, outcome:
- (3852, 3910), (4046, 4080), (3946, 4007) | 5.5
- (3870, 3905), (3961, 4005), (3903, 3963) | 2.4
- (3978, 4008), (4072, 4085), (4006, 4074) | -2.7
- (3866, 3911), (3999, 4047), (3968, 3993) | 4.9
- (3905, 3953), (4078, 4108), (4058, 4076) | -0.8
